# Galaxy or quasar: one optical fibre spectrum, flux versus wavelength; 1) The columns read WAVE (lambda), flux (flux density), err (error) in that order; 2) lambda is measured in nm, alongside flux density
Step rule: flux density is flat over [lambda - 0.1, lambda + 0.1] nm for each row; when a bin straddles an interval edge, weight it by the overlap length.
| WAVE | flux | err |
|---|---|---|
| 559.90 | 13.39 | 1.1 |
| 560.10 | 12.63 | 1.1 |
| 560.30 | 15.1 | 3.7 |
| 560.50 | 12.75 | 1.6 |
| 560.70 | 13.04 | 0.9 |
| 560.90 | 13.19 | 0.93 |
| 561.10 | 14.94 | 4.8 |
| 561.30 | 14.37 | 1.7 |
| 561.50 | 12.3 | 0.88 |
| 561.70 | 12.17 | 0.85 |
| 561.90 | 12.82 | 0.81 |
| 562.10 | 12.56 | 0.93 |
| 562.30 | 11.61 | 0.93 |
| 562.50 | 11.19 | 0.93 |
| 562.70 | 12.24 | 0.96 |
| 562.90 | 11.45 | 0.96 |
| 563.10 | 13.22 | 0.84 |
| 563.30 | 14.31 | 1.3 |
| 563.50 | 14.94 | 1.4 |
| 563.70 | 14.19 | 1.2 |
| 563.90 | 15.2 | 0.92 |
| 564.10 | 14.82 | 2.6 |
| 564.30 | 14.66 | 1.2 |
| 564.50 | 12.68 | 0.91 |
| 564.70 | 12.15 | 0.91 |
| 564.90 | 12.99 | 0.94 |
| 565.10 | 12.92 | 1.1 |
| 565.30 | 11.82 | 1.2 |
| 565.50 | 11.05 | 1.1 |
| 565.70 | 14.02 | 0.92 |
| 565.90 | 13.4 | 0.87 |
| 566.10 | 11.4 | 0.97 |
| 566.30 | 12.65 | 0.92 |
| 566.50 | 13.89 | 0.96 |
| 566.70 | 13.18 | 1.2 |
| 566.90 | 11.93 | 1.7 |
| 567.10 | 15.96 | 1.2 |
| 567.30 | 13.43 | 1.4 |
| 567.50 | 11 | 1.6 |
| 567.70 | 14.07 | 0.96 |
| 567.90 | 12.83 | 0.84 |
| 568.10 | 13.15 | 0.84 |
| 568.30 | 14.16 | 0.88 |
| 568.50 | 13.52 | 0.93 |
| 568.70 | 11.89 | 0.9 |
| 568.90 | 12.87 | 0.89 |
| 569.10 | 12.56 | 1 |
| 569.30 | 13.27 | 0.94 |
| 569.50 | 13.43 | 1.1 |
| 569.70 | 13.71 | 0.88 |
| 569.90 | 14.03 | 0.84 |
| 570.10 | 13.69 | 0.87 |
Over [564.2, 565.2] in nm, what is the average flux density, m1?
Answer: 13.1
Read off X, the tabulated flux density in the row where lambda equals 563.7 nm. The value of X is 14.19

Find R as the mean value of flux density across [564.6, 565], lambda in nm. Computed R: 12.6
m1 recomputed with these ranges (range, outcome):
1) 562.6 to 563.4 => 12.8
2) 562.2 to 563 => 11.6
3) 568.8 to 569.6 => 13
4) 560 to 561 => 13.3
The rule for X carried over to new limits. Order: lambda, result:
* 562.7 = 12.24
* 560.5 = 12.75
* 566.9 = 11.93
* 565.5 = 11.05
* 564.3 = 14.66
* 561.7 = 12.17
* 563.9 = 15.2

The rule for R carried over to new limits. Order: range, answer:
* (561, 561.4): 14.7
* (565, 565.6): 11.9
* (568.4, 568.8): 12.7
